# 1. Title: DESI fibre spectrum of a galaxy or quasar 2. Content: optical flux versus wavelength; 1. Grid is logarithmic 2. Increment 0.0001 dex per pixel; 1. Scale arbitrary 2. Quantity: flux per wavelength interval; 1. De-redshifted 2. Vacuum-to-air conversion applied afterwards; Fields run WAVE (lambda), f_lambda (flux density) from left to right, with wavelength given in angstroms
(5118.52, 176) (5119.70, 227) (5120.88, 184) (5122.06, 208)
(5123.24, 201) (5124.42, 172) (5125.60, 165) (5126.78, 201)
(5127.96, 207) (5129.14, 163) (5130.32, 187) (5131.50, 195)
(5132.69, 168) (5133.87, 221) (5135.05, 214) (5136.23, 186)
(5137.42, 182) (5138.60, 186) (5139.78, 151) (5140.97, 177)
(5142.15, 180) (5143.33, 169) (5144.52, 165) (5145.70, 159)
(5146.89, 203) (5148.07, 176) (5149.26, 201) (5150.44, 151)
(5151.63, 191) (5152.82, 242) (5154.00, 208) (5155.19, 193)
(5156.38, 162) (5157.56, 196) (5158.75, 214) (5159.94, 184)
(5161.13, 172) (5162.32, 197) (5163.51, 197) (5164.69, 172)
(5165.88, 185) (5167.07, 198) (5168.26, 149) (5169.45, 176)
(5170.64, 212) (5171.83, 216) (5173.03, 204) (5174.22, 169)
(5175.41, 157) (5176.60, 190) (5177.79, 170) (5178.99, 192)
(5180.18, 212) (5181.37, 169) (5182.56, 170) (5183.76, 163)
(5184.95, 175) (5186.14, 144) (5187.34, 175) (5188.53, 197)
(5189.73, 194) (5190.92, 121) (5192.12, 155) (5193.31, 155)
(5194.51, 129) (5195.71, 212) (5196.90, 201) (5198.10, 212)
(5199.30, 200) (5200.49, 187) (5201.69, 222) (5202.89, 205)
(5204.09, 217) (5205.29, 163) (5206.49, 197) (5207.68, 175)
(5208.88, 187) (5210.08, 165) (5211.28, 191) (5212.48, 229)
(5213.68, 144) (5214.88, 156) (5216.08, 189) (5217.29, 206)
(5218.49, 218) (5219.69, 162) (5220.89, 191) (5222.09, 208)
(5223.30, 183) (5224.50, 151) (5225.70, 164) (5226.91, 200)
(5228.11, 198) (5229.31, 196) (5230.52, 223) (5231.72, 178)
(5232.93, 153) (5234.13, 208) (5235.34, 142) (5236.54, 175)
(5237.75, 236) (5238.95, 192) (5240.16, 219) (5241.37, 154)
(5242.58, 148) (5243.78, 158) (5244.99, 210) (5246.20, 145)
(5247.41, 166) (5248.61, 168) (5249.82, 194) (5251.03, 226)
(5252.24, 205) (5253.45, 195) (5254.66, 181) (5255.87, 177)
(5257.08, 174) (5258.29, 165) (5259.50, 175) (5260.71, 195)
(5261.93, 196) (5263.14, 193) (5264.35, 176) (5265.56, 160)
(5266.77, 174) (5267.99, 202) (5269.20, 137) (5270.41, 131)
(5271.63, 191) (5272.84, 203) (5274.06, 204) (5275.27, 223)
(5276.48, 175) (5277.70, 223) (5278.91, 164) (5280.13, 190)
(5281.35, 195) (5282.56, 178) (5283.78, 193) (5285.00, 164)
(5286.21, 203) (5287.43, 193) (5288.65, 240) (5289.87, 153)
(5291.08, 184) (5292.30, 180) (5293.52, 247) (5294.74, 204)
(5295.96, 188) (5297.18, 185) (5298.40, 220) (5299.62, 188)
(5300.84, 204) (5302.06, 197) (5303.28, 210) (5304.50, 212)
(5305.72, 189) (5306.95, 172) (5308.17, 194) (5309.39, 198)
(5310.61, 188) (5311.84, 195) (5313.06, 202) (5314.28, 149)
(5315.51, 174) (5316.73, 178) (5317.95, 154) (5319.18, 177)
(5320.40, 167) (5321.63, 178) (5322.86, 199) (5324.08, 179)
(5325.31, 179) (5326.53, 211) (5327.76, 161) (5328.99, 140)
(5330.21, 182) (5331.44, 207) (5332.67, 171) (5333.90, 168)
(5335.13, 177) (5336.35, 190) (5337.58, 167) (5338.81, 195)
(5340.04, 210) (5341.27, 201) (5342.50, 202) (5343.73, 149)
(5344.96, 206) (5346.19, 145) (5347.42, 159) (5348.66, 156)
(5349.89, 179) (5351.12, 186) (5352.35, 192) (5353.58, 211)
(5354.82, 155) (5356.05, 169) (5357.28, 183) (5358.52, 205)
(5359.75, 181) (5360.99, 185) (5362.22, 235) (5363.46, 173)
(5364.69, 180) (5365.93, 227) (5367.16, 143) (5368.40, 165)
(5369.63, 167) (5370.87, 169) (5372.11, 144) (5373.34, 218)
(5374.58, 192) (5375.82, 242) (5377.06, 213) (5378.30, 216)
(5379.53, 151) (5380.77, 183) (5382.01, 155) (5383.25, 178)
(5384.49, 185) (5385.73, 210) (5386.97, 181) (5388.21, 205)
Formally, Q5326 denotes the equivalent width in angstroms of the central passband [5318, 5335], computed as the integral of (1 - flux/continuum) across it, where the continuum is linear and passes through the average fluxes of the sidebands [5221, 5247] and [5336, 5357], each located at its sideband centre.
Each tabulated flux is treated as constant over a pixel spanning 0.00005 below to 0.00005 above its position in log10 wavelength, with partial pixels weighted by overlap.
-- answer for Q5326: 0.33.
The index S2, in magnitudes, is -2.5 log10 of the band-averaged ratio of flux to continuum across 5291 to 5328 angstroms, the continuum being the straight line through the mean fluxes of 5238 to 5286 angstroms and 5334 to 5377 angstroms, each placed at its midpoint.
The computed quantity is -0.03 mag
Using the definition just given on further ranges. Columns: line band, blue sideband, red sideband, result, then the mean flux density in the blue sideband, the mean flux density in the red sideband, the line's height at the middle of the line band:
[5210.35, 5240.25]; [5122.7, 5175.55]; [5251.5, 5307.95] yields 0.00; 186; 189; 188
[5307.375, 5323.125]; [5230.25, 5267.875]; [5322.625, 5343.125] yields 0.02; 183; 184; 184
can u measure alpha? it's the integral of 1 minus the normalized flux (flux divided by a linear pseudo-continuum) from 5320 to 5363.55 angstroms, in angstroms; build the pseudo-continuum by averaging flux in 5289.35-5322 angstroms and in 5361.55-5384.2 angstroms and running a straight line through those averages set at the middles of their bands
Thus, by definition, 1.2 angstroms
